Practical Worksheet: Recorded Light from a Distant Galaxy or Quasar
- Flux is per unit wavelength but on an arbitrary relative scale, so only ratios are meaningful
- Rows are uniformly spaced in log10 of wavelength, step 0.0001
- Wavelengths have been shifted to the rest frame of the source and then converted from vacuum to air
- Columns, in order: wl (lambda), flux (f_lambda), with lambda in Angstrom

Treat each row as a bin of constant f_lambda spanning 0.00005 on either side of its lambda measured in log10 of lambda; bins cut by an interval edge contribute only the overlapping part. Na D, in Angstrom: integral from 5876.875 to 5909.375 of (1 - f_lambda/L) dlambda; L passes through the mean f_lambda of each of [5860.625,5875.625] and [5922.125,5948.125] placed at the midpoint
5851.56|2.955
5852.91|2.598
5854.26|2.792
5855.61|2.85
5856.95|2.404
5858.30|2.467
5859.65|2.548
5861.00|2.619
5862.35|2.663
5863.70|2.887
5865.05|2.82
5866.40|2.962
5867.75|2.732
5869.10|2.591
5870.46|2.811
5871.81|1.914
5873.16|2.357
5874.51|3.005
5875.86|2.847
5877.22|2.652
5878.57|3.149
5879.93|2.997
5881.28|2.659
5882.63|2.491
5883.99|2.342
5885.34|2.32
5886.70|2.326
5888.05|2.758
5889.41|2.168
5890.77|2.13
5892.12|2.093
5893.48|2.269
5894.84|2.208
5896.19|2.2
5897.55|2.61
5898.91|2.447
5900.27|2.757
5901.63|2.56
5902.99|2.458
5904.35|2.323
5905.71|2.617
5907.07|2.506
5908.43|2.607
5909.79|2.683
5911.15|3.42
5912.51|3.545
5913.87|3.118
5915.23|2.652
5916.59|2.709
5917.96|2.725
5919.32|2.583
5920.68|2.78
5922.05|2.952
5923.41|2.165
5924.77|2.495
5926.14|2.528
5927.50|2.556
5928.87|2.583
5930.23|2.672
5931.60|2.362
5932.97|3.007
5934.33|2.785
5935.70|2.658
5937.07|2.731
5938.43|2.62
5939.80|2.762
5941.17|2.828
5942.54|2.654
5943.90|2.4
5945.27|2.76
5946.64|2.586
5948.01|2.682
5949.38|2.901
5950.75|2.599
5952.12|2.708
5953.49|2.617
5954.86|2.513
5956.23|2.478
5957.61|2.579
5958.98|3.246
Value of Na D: 2.1 Angstrom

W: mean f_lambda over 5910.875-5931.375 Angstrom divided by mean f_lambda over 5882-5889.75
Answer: 1.14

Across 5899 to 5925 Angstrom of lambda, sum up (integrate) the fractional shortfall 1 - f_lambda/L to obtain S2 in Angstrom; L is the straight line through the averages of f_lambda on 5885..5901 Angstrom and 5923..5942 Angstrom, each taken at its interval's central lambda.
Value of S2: -2.38 Angstrom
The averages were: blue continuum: 2.36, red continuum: 2.63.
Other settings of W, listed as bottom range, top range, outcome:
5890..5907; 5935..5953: 1.12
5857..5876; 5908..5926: 1.06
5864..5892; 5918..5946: 1.02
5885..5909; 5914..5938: 1.10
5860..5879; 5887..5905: 0.88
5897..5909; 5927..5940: 1.05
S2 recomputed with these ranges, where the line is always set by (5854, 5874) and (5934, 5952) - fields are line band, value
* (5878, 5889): 0.12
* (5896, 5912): 0.23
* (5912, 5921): -0.66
